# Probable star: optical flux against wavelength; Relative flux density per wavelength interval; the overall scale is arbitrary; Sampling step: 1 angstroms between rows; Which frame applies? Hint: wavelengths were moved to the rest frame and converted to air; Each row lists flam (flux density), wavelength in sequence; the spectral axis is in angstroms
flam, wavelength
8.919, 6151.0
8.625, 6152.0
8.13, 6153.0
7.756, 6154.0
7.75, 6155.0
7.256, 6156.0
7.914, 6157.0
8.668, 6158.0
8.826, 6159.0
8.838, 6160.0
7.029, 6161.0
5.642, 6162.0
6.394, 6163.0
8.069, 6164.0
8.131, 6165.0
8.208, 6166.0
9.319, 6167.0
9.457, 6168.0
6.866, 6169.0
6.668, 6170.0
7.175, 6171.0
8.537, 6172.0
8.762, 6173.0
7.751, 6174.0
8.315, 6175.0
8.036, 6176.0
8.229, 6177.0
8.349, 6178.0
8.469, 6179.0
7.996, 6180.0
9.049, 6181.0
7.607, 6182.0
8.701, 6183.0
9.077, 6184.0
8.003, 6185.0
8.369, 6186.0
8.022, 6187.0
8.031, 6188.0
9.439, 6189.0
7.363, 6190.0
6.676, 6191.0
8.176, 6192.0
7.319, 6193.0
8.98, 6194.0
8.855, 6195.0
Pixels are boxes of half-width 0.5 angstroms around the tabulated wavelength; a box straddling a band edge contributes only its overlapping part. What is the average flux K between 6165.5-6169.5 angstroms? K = 8.46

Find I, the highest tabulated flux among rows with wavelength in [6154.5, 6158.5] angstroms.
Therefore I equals 8.668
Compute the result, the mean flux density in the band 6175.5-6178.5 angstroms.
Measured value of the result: 8.2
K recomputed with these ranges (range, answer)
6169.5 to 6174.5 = 7.78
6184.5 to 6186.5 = 8.19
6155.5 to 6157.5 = 7.58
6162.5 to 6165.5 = 7.53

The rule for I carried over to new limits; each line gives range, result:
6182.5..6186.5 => 9.077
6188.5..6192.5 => 9.439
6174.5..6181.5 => 9.049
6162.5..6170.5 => 9.457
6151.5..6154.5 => 8.625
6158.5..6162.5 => 8.838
